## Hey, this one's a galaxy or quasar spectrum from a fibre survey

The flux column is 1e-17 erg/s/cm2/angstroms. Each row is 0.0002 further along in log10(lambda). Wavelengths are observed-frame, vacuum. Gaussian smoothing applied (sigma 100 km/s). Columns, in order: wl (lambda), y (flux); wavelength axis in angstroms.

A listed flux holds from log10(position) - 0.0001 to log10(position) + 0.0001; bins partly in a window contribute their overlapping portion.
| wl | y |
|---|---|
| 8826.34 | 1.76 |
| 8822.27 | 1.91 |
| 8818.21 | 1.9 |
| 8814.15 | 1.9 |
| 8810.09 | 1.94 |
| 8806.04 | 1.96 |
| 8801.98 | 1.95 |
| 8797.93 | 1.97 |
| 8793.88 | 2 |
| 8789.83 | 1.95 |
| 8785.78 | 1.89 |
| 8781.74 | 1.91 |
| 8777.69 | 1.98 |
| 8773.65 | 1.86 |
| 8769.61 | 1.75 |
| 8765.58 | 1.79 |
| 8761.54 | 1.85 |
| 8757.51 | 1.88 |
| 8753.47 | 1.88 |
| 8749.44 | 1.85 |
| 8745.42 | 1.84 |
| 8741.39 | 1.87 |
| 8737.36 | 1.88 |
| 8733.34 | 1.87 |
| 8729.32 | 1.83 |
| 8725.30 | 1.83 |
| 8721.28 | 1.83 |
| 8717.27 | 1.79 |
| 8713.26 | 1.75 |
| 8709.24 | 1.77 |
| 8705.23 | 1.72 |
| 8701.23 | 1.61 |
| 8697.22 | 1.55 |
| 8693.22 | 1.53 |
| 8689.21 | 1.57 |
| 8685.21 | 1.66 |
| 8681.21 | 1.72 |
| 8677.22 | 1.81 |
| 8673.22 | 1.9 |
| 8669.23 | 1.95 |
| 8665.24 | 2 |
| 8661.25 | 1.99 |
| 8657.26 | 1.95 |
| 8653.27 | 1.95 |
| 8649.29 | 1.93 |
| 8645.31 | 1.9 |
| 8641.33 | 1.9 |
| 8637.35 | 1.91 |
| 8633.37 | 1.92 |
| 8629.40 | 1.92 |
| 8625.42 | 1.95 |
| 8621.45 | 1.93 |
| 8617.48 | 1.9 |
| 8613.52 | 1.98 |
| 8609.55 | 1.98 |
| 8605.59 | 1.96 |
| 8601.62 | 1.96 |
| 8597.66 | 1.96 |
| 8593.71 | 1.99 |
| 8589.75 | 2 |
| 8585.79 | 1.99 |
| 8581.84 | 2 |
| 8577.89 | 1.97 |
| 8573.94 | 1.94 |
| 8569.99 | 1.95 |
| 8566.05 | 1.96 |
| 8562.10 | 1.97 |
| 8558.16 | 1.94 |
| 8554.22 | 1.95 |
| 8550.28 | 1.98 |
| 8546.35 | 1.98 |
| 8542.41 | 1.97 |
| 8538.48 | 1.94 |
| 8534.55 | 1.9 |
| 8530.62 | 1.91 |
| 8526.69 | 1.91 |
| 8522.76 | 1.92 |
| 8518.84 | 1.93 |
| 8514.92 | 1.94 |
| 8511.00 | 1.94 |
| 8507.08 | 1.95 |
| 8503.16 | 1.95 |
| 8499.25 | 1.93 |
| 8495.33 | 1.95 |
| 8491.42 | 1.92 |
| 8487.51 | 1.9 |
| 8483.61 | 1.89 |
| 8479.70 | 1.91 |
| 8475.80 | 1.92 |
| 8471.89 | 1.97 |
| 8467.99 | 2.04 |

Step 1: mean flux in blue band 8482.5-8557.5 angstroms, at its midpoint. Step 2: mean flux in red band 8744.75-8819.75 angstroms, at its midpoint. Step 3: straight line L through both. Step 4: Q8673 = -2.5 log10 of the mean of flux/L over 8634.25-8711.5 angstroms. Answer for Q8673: 0.06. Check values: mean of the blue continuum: 1.94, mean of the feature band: 1.81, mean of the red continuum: 1.9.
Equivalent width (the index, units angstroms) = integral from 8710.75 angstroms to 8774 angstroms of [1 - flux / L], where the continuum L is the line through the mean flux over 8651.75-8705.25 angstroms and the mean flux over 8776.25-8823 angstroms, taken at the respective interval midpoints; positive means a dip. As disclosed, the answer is 1.0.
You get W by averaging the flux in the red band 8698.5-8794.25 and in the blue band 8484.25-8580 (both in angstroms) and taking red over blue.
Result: 0.95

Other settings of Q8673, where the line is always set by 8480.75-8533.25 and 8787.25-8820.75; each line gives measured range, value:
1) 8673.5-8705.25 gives 0.171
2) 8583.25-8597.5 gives -0.033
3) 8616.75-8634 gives 0.004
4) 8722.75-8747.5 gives 0.050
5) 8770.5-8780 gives 0.025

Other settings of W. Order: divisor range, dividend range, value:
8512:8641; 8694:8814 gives 0.95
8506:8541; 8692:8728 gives 0.89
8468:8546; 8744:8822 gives 0.98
